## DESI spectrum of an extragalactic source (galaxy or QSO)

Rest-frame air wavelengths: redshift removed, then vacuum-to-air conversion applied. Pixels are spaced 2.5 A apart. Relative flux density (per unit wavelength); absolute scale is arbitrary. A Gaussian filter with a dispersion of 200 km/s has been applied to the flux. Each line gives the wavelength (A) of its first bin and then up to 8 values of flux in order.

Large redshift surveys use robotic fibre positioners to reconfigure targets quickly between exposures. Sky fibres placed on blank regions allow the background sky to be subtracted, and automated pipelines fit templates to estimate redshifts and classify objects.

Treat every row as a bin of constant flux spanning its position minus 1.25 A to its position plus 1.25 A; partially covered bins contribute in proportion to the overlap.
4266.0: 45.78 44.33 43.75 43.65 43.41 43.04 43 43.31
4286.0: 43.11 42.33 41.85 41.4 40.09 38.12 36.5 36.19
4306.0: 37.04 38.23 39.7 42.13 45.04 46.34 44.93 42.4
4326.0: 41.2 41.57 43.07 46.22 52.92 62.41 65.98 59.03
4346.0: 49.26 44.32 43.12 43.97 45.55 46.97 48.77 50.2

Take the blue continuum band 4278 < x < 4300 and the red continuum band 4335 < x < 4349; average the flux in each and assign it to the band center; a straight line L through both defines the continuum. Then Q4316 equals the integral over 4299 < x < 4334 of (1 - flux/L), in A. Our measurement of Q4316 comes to 5.7 A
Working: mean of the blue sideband 41.7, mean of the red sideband 56.3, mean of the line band 41.3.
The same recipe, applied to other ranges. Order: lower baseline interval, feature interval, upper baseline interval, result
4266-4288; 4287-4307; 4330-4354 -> 2.89 A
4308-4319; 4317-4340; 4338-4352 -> 0.42 A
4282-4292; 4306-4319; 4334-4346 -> 2.23 A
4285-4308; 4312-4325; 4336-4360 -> 0.15 A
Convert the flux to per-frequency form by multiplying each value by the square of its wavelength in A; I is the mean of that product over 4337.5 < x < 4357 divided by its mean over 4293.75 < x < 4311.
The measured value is 1.39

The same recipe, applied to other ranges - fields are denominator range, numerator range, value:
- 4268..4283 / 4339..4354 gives 1.23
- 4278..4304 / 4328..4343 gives 1.32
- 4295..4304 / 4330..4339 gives 1.36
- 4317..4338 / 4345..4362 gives 1.02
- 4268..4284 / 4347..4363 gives 1.09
